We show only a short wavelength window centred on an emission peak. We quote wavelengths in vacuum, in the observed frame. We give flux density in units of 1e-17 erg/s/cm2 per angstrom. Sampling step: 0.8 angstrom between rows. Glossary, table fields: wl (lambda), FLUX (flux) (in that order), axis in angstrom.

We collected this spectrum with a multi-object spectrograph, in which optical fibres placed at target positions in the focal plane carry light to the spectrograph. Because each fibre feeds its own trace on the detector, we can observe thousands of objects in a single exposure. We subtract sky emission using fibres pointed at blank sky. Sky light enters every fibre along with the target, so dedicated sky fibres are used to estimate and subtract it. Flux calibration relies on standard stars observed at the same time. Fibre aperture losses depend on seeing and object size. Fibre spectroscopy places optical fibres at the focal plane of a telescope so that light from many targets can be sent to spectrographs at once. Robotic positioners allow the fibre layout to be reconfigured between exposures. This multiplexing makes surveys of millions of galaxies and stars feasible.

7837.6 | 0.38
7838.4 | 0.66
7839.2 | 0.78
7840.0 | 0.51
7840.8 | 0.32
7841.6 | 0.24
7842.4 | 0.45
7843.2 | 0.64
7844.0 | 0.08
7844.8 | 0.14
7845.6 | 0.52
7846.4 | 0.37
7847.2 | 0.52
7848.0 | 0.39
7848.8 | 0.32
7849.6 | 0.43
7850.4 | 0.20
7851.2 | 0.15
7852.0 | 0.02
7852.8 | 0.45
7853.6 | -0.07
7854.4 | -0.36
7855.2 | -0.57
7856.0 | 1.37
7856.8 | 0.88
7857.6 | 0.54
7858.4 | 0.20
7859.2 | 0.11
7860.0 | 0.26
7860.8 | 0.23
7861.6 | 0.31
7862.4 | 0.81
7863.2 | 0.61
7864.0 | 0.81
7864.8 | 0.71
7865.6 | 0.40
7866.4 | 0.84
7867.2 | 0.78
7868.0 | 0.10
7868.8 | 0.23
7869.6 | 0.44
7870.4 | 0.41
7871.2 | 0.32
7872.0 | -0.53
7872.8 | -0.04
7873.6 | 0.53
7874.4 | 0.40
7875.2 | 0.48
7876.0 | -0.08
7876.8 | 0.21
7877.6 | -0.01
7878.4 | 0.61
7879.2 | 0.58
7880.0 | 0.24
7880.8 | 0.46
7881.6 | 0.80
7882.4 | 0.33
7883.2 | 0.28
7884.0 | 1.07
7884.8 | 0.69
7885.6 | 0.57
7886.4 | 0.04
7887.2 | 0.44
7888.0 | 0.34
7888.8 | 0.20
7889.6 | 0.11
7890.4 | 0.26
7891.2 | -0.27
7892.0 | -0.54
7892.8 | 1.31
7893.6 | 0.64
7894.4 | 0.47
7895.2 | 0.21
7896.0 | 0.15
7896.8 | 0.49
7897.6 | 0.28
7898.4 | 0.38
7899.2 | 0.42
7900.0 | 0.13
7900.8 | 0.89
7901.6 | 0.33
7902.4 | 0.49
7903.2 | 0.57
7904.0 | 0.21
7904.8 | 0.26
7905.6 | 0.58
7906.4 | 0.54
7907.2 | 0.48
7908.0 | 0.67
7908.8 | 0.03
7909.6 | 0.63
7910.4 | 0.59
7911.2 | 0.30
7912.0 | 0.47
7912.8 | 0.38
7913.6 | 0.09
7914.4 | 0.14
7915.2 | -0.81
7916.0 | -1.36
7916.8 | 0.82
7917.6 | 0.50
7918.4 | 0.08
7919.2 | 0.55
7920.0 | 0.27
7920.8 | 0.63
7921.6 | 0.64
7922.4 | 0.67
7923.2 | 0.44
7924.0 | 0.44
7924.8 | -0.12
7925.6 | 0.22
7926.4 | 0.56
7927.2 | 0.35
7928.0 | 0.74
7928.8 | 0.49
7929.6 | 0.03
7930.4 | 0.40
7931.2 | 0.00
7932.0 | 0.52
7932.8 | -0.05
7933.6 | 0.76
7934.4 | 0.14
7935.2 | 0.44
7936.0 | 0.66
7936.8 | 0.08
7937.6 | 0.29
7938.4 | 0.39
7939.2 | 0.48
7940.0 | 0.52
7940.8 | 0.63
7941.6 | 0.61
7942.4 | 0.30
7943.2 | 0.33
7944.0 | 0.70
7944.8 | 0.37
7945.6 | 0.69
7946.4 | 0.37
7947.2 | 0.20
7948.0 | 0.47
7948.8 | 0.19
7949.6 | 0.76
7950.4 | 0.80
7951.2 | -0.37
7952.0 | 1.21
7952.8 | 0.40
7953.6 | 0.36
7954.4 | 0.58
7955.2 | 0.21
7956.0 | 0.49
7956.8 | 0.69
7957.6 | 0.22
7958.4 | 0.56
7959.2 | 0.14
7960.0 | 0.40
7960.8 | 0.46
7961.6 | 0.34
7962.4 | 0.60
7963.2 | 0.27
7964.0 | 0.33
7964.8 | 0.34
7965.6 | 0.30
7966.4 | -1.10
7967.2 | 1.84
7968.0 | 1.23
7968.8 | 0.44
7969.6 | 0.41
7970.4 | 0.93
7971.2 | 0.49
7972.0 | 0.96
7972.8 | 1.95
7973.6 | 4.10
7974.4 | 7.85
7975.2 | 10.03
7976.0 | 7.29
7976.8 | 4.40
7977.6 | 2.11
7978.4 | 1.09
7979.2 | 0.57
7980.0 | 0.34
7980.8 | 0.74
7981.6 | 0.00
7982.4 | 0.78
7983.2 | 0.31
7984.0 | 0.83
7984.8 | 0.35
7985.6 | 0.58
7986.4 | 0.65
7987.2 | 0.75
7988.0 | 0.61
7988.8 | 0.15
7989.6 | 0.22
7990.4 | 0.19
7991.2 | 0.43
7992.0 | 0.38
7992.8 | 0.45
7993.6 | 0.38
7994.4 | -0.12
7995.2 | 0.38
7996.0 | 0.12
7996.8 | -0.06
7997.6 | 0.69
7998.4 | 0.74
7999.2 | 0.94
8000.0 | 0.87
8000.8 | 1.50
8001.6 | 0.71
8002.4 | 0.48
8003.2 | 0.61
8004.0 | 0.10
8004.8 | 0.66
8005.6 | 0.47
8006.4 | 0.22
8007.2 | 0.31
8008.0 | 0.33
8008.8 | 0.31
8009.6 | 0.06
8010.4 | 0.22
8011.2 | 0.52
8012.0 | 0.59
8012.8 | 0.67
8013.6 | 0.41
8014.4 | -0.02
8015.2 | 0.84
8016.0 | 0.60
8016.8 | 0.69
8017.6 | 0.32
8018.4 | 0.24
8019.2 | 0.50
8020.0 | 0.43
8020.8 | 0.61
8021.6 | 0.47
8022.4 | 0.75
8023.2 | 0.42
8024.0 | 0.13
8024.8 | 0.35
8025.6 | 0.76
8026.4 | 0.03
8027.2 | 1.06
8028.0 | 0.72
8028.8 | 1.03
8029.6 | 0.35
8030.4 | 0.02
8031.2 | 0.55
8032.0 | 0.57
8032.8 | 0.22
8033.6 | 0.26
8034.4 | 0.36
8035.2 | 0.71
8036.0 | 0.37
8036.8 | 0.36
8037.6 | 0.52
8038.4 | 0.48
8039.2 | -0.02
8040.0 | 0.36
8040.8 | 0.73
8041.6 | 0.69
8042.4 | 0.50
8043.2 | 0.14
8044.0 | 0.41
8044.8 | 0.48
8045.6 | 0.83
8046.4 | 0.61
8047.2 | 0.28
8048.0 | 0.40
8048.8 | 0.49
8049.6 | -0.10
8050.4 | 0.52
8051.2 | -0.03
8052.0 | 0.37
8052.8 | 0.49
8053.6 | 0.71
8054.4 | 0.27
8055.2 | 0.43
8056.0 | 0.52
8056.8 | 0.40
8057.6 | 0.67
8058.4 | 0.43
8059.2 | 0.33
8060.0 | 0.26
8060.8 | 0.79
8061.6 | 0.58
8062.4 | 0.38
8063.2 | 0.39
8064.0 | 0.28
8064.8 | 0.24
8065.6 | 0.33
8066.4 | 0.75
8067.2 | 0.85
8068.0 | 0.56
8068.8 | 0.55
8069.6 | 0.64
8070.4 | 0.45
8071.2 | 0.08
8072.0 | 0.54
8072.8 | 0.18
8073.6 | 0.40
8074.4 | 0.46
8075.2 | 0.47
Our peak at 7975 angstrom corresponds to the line Halpha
